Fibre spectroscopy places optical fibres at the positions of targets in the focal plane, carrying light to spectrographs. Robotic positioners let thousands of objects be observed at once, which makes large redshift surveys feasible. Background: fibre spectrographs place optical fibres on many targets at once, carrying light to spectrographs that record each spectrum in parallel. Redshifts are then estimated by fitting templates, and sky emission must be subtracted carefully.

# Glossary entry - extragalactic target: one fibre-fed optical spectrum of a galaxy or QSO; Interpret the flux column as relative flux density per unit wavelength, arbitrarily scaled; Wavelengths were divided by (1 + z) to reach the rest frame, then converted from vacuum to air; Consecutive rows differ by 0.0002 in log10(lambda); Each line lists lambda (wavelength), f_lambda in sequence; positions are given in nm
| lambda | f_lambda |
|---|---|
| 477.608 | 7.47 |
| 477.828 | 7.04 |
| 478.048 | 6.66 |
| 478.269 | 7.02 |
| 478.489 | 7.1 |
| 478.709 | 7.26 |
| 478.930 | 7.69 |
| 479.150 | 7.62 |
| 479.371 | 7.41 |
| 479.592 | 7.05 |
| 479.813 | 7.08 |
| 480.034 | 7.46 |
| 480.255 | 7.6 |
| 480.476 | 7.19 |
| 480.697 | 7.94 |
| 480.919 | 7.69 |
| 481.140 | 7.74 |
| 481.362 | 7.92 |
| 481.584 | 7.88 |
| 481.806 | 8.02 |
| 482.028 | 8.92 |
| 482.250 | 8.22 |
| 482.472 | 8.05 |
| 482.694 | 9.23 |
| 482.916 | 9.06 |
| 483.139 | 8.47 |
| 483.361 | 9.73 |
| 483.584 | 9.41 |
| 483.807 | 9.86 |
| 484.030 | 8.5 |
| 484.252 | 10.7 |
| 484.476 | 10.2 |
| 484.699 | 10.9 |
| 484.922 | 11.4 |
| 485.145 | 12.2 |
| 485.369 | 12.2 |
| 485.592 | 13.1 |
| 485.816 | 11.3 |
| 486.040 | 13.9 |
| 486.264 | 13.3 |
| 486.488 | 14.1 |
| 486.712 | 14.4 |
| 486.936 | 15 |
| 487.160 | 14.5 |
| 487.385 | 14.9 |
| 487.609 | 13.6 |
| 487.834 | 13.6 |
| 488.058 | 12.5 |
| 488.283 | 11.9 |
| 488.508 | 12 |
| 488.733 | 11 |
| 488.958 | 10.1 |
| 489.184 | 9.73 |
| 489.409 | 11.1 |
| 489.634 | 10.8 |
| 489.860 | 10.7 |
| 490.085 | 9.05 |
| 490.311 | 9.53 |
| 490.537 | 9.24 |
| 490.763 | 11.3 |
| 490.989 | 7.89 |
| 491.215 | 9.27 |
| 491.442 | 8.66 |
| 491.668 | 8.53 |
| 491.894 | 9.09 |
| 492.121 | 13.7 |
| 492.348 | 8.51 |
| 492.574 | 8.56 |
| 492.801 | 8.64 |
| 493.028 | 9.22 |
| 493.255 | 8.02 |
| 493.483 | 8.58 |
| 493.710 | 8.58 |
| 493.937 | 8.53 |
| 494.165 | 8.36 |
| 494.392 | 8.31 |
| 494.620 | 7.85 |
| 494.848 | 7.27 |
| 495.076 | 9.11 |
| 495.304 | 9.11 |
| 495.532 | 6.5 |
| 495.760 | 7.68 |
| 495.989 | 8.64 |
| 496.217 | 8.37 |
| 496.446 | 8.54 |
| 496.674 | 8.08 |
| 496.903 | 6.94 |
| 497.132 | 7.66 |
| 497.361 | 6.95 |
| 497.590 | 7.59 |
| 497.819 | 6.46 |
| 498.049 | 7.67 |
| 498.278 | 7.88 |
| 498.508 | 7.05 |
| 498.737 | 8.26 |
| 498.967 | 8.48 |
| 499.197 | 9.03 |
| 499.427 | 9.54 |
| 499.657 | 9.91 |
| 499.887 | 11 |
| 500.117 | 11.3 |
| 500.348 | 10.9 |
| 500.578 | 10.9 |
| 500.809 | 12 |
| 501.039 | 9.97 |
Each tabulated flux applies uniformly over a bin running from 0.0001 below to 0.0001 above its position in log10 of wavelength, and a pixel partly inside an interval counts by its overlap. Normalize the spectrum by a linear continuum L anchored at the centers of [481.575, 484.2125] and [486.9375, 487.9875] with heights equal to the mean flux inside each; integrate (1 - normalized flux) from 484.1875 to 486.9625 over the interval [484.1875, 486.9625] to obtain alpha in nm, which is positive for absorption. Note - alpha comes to -0.106 nm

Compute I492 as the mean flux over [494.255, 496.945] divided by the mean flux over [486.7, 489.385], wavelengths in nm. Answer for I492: 0.6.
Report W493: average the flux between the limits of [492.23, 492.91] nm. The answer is 8.61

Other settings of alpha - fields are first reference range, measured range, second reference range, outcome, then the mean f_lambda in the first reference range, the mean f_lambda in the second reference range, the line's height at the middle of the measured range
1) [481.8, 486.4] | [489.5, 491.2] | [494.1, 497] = -0.121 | 10.4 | 8.06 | 9.12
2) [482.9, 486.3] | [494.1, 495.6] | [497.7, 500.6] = 0.232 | 10.9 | 9.05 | 9.59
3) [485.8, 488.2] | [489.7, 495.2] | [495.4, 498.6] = 0.716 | 13.8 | 7.58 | 10.4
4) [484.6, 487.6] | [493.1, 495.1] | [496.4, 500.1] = 0.337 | 13.2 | 8.27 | 9.95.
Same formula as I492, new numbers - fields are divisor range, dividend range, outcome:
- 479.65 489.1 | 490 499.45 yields 0.80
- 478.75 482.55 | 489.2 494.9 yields 1.19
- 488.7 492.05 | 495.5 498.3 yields 0.78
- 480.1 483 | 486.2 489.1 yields 1.62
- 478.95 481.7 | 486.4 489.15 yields 1.72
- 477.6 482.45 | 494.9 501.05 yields 1.15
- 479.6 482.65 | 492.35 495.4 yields 1.08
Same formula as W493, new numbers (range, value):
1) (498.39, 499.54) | 8.47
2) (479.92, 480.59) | 7.43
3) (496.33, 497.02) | 7.85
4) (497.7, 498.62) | 7.26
